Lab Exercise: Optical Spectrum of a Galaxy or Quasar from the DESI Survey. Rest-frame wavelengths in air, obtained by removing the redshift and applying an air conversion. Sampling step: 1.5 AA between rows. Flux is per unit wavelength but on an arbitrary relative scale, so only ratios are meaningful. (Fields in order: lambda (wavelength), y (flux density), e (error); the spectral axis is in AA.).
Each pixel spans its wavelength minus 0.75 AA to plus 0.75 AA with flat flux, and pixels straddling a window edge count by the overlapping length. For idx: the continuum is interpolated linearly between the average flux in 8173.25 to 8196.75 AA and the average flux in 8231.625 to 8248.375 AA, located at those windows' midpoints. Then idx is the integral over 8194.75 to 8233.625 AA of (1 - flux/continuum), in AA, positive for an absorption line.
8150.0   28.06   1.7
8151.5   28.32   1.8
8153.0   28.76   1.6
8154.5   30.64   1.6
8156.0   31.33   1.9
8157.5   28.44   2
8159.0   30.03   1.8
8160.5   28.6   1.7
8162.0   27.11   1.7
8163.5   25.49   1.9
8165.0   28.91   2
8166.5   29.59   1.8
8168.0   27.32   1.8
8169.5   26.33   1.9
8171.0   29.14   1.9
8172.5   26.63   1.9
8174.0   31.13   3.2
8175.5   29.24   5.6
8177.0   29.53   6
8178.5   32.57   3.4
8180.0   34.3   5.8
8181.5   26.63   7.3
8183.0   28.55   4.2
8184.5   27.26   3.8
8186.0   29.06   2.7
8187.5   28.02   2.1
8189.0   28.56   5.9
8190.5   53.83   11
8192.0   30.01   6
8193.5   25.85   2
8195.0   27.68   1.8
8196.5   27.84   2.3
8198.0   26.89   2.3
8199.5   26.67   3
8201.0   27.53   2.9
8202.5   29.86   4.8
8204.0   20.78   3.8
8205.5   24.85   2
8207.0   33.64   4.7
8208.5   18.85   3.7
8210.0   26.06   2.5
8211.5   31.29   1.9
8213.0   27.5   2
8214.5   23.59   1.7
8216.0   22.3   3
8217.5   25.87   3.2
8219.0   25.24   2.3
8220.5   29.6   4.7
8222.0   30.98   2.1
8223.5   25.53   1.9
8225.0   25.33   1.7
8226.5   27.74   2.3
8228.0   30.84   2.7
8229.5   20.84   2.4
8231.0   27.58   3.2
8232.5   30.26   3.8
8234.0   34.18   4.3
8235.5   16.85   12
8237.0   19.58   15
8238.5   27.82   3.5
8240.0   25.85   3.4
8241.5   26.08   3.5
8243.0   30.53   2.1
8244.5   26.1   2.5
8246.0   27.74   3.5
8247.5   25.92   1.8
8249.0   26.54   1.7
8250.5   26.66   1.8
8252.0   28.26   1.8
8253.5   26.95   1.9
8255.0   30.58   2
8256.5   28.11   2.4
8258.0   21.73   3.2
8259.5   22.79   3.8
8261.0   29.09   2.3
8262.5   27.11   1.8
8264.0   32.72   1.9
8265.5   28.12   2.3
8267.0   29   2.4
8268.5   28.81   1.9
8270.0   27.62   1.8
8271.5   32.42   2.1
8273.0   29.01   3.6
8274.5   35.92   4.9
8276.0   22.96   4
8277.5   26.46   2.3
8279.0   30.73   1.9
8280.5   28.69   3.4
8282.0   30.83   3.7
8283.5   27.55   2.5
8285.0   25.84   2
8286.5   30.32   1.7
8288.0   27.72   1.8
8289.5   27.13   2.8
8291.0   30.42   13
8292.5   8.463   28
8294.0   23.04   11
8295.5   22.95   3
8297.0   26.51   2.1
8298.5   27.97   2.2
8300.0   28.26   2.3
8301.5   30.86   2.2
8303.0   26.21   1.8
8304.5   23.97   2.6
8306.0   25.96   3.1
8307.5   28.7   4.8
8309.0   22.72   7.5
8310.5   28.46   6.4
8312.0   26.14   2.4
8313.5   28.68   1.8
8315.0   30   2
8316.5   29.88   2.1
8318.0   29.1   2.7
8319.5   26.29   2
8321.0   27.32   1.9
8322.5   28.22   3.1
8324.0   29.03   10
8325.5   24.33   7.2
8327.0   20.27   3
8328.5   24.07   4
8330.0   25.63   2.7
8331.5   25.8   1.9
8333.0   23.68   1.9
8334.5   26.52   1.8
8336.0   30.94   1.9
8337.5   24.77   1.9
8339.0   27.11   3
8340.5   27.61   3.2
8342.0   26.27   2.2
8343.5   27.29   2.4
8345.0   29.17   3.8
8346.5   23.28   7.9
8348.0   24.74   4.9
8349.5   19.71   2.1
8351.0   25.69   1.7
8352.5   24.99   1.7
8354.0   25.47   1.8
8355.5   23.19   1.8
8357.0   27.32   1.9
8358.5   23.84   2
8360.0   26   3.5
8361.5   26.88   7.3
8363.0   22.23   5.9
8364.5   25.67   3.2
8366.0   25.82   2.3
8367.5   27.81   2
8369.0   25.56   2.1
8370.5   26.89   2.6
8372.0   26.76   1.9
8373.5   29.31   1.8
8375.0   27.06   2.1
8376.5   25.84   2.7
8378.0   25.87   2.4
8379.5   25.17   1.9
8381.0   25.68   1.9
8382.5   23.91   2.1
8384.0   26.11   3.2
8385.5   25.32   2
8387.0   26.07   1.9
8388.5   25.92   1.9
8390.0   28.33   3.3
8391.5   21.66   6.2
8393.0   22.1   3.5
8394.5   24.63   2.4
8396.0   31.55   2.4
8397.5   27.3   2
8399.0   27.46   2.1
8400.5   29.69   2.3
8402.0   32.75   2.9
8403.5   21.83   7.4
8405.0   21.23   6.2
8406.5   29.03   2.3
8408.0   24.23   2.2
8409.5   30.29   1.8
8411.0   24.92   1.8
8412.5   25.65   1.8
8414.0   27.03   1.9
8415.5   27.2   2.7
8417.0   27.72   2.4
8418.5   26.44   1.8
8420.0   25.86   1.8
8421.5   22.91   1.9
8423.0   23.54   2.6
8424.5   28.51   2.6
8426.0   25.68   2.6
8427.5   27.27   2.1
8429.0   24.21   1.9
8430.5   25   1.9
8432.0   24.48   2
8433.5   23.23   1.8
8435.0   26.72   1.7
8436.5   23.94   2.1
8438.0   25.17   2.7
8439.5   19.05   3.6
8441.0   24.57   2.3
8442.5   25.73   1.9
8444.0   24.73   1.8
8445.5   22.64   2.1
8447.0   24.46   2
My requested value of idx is 2.20 AA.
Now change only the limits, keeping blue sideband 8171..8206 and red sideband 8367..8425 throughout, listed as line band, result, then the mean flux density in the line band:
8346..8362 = 1.3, 24.6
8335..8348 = 0.1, 26.9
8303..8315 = 0.4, 26.6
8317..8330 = 0.6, 26.1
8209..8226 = 1.4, 26.6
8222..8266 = 2.5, 26.9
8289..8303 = 1.3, 25.1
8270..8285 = -0.6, 29.1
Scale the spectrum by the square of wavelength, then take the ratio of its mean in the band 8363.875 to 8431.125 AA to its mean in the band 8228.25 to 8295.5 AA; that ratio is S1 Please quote 1.00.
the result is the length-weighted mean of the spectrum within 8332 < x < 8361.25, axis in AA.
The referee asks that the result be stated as 25.7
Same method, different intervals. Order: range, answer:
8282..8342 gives 26.4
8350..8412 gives 26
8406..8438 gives 25.9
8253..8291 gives 28.4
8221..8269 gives 27.1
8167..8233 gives 28.2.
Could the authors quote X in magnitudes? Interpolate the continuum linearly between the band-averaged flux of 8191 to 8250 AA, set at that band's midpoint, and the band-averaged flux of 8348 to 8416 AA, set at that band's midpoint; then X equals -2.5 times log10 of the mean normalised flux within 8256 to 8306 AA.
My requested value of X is -0.03 mag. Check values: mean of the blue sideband 26.7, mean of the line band 27.2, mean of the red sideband 25.9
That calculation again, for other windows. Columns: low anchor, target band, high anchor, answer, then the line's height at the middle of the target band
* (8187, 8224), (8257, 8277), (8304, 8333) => -0.04 mag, 27.2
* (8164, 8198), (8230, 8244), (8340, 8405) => 0.09 mag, 28.7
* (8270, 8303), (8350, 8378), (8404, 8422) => 0.03 mag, 26.5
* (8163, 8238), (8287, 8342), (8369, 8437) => 0.02 mag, 26.9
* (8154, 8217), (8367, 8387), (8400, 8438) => 0.01 mag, 26.4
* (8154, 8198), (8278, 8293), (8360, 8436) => 0.03 mag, 27.8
